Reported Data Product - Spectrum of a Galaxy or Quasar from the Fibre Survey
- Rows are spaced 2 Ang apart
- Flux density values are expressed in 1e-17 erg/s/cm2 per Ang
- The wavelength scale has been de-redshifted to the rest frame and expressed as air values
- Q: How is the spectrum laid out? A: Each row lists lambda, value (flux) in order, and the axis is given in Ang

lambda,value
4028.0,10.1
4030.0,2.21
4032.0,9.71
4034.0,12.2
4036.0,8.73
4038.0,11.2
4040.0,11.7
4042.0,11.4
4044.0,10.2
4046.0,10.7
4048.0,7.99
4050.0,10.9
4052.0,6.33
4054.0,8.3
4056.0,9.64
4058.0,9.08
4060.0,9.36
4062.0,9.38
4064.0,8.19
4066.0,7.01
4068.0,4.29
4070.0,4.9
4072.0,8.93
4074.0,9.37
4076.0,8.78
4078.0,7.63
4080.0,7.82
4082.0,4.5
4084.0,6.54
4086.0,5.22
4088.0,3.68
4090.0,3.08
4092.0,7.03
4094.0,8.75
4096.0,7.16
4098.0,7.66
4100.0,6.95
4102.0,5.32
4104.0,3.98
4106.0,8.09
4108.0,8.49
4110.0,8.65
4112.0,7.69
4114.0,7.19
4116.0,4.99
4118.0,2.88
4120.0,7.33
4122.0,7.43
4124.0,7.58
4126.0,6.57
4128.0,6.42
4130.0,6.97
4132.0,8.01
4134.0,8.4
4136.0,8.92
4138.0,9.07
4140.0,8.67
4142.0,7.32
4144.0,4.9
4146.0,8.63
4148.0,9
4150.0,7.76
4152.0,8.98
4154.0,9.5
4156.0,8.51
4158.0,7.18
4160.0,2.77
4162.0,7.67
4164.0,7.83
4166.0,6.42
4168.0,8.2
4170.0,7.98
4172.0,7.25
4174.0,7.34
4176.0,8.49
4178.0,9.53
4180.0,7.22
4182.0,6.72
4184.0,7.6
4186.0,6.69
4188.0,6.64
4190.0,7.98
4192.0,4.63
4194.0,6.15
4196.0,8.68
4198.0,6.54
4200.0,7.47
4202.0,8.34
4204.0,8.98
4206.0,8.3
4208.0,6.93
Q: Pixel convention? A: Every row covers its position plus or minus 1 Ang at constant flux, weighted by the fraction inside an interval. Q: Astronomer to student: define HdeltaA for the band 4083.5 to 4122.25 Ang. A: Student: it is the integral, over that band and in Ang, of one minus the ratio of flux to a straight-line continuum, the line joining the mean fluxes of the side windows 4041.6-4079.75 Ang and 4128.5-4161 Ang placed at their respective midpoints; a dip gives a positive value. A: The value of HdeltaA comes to 8.3 Ang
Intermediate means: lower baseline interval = 8.49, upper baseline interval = 7.77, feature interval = 6.38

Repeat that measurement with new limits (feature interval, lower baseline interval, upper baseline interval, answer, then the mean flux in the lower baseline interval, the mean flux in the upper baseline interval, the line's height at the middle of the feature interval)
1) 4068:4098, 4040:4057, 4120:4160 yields 7.6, 9.57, 7.74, 8.88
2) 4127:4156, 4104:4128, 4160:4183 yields -3.7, 6.84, 7.48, 7.14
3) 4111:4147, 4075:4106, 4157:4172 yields -2.9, 6.33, 6.89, 6.62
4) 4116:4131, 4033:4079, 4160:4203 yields 3.2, 8.97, 7.29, 8.06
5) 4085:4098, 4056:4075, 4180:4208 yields 3.1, 7.93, 7.27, 7.8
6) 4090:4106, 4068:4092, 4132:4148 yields 0.7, 6.34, 8.05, 6.86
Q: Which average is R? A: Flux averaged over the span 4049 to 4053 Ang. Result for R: 8.62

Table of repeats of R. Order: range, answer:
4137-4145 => 7.49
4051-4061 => 8.54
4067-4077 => 7.25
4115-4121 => 5.07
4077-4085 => 6.62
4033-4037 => 10.5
